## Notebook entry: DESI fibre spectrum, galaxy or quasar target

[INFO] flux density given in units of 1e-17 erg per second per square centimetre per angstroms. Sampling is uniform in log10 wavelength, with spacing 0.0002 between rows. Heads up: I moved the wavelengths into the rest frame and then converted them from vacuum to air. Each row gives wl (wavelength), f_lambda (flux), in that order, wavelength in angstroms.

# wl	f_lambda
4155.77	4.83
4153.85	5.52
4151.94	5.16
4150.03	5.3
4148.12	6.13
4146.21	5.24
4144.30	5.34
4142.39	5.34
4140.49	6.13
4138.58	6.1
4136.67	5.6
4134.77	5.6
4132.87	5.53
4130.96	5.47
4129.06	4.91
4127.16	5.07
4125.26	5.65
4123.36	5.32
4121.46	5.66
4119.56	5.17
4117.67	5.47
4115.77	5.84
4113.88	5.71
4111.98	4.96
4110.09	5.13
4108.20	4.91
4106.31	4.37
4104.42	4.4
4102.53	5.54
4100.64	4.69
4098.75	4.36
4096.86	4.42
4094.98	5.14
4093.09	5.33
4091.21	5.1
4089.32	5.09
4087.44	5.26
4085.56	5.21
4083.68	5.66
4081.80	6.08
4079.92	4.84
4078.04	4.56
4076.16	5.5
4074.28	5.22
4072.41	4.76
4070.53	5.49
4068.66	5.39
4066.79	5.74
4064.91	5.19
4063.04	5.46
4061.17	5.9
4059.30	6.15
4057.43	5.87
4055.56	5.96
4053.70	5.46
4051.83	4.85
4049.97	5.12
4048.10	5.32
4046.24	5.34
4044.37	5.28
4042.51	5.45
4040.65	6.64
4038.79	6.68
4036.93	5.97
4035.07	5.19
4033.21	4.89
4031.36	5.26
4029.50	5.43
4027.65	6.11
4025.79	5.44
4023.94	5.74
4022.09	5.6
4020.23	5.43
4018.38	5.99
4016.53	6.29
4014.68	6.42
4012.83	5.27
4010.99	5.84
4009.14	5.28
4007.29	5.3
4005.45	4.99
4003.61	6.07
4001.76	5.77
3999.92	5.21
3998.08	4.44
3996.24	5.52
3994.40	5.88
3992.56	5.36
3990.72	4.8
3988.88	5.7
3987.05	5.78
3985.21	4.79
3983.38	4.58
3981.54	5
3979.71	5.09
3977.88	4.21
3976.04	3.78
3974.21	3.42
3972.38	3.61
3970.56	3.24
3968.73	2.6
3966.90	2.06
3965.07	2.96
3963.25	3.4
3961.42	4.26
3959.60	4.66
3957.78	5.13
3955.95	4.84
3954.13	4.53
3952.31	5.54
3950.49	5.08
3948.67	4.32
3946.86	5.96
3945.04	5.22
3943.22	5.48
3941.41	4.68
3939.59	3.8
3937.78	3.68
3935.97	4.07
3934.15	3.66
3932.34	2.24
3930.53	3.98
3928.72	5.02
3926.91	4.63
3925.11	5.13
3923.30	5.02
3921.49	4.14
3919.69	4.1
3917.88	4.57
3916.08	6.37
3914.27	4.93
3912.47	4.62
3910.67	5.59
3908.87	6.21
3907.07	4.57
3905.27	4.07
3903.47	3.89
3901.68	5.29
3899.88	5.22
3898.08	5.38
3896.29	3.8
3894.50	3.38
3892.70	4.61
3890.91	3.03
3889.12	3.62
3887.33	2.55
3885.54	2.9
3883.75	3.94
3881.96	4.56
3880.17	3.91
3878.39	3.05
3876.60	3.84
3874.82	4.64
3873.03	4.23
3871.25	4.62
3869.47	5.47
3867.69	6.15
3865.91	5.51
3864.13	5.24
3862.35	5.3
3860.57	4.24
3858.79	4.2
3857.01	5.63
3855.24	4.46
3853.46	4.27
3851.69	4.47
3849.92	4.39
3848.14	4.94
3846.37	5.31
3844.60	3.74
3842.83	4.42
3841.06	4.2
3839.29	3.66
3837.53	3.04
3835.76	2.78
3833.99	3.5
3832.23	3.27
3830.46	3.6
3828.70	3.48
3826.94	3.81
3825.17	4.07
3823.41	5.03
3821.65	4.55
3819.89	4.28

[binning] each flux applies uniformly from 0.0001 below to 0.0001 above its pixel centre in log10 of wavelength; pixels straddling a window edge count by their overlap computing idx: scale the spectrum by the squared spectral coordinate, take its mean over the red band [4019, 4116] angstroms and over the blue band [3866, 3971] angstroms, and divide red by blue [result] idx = 1.32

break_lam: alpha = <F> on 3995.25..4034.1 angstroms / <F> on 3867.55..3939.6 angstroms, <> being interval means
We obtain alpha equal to 1.28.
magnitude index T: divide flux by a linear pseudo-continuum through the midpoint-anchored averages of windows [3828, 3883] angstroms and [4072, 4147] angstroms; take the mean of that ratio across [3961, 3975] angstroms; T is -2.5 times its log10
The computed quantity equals 0.44 mag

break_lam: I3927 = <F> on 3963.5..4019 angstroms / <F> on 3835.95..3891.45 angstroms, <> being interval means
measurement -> 1.12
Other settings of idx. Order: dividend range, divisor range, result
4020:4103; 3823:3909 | 1.40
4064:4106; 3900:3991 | 1.22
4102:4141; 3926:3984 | 1.38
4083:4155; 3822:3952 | 1.35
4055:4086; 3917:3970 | 1.36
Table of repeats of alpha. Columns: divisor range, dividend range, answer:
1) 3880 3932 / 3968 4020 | 1.13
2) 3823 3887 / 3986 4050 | 1.31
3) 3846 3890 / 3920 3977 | 0.94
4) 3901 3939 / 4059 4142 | 1.16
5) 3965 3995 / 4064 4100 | 1.20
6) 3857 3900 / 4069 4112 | 1.17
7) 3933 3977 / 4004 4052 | 1.35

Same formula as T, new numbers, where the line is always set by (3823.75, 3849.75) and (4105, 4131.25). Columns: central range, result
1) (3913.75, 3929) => -0.14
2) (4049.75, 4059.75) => -0.13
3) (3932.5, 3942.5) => 0.13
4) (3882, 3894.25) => 0.18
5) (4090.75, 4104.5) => 0.05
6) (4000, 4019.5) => -0.20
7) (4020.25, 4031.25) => -0.17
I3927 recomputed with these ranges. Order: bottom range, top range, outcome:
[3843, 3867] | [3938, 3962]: 1.02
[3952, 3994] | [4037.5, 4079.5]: 1.27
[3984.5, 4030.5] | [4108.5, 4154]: 0.99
